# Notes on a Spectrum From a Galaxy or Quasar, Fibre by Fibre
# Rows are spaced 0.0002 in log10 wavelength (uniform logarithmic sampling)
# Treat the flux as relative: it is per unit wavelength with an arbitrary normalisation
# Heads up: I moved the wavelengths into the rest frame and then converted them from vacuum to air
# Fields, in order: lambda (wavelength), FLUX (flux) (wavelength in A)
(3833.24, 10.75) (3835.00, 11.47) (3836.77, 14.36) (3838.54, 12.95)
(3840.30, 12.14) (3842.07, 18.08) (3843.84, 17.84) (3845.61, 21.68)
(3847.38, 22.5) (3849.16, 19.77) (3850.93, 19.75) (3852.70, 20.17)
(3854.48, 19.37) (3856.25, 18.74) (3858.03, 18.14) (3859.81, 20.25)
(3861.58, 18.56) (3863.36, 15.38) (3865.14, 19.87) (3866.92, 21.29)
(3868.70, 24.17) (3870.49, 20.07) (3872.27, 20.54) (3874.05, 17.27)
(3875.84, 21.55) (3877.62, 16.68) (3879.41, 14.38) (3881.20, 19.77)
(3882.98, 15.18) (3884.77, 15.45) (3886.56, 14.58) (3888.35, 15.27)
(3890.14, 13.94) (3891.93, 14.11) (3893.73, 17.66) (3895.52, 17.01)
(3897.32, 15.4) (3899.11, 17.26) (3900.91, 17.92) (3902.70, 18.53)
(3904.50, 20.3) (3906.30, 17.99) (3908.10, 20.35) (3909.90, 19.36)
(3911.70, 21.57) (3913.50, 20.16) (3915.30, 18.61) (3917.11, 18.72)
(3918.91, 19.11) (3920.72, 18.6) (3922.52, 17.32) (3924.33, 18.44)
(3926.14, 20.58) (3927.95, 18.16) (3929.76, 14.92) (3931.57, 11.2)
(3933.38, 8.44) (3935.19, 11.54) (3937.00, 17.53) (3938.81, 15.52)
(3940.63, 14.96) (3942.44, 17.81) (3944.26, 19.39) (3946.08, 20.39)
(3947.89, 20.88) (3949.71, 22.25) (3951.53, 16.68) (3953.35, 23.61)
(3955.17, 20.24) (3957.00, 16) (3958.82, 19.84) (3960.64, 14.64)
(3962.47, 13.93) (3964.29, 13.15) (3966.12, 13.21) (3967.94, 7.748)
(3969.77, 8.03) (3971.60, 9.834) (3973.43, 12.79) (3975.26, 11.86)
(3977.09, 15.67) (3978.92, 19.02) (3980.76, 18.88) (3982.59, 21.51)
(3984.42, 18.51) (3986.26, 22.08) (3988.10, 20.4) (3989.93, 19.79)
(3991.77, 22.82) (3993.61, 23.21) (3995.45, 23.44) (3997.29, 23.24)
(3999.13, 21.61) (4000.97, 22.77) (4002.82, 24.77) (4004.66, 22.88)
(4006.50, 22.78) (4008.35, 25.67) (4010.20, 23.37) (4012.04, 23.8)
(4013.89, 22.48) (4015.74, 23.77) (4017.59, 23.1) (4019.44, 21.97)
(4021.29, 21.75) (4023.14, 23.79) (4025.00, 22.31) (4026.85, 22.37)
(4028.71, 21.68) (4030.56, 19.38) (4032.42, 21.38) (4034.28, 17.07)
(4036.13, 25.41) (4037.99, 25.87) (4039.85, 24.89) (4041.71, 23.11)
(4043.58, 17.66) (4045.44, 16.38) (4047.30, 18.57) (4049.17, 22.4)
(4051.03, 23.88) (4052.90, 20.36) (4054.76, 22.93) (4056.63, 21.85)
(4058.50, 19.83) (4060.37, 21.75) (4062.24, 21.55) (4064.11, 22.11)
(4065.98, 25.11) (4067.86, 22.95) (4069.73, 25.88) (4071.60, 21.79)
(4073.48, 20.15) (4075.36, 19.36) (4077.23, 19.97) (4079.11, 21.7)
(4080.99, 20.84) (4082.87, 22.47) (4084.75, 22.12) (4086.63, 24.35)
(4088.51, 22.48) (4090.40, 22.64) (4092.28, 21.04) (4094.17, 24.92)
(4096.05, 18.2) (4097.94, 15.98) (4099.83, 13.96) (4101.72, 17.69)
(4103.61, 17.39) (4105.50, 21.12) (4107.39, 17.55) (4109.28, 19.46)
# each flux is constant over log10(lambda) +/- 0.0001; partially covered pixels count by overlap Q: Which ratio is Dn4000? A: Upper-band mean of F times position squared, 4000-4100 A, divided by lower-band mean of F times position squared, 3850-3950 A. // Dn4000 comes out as 1.32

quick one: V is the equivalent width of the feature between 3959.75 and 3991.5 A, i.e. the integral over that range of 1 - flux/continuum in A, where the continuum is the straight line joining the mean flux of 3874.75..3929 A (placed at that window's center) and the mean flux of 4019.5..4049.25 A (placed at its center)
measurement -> 7.0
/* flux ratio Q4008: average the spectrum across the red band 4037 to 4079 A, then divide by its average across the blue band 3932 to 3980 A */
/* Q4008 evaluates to 1.40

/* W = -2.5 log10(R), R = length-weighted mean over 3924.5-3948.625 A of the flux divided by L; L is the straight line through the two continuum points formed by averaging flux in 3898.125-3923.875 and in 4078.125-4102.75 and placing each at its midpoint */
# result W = 0.18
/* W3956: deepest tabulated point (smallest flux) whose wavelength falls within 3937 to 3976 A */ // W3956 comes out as 7.748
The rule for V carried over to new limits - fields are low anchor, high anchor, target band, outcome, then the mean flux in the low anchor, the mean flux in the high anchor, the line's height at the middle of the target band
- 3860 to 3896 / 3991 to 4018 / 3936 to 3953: 1.8 A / 17.7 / 23.3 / 20.7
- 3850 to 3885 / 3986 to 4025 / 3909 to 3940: 5.2 A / 18.9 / 22.8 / 20.5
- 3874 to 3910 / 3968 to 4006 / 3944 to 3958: -1.3 A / 17.1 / 19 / 18.2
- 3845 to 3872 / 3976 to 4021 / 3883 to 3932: 7.5 A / 20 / 21.9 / 20.7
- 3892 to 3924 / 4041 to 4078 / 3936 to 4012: 4.2 A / 18.5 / 21.4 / 19.7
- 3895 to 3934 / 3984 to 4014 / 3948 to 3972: 5.5 A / 17.8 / 22.6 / 20.4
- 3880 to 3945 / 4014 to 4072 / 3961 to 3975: 5.7 A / 17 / 22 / 19.1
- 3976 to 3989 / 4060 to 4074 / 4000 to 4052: -3.1 A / 19.3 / 22.8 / 21.1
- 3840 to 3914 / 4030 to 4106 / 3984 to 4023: -4.7 A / 18.4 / 21.2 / 20.2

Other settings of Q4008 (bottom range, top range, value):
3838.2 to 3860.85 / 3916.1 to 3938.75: 0.87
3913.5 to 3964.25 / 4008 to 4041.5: 1.31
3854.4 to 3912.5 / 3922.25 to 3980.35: 0.87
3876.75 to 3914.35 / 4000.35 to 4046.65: 1.30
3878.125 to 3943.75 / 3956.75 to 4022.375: 1.14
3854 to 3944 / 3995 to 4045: 1.29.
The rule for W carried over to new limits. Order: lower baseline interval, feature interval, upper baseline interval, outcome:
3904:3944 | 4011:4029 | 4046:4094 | -0.12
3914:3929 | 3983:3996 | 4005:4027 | 0.02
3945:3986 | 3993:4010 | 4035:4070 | -0.24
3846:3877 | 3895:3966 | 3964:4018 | 0.12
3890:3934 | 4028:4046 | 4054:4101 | -0.05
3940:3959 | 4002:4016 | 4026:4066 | -0.15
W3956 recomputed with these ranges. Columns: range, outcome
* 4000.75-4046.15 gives 16.38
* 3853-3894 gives 13.94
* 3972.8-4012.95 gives 11.86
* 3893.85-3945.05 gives 8.44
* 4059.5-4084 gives 19.36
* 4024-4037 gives 17.07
